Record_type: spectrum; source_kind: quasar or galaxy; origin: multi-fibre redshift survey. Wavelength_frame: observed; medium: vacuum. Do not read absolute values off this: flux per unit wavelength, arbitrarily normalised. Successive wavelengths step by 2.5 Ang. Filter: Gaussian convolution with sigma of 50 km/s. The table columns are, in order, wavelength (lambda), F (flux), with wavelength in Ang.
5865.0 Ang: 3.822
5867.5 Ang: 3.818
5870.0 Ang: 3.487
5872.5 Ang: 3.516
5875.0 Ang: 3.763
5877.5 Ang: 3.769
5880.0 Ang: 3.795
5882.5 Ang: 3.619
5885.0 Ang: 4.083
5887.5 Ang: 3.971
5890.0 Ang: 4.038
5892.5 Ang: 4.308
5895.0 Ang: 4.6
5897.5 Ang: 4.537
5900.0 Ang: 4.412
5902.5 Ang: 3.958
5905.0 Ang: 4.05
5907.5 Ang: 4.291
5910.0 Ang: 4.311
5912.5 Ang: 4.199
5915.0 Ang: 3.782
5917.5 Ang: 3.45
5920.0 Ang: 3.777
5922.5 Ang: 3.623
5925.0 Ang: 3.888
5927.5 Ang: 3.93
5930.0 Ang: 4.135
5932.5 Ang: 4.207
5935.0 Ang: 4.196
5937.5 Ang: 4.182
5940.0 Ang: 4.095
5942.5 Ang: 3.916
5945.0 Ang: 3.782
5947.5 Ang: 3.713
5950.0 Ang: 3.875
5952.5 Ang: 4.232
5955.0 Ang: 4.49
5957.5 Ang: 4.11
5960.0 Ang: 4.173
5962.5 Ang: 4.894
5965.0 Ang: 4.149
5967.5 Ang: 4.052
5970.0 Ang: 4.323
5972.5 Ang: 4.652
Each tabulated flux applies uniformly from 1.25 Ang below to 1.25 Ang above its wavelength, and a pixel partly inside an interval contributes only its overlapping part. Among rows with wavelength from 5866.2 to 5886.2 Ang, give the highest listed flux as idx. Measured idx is 4.083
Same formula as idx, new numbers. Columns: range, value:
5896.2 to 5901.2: 4.537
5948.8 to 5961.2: 4.49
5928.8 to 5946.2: 4.207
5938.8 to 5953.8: 4.232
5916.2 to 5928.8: 3.93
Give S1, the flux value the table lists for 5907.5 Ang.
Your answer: 4.291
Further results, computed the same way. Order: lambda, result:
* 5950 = 3.875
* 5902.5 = 3.958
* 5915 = 3.782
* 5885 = 4.083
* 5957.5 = 4.11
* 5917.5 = 3.45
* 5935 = 4.196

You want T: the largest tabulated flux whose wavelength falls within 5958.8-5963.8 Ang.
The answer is 4.894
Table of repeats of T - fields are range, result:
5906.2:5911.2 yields 4.311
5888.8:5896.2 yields 4.6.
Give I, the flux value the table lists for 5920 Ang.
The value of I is 3.777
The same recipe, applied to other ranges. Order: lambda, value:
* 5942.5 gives 3.916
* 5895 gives 4.6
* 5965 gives 4.149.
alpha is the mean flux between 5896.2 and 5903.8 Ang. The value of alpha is 4.3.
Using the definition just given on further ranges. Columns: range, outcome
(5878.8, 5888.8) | 3.87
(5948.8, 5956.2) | 4.2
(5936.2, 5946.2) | 4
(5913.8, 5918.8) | 3.62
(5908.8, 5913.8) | 4.25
